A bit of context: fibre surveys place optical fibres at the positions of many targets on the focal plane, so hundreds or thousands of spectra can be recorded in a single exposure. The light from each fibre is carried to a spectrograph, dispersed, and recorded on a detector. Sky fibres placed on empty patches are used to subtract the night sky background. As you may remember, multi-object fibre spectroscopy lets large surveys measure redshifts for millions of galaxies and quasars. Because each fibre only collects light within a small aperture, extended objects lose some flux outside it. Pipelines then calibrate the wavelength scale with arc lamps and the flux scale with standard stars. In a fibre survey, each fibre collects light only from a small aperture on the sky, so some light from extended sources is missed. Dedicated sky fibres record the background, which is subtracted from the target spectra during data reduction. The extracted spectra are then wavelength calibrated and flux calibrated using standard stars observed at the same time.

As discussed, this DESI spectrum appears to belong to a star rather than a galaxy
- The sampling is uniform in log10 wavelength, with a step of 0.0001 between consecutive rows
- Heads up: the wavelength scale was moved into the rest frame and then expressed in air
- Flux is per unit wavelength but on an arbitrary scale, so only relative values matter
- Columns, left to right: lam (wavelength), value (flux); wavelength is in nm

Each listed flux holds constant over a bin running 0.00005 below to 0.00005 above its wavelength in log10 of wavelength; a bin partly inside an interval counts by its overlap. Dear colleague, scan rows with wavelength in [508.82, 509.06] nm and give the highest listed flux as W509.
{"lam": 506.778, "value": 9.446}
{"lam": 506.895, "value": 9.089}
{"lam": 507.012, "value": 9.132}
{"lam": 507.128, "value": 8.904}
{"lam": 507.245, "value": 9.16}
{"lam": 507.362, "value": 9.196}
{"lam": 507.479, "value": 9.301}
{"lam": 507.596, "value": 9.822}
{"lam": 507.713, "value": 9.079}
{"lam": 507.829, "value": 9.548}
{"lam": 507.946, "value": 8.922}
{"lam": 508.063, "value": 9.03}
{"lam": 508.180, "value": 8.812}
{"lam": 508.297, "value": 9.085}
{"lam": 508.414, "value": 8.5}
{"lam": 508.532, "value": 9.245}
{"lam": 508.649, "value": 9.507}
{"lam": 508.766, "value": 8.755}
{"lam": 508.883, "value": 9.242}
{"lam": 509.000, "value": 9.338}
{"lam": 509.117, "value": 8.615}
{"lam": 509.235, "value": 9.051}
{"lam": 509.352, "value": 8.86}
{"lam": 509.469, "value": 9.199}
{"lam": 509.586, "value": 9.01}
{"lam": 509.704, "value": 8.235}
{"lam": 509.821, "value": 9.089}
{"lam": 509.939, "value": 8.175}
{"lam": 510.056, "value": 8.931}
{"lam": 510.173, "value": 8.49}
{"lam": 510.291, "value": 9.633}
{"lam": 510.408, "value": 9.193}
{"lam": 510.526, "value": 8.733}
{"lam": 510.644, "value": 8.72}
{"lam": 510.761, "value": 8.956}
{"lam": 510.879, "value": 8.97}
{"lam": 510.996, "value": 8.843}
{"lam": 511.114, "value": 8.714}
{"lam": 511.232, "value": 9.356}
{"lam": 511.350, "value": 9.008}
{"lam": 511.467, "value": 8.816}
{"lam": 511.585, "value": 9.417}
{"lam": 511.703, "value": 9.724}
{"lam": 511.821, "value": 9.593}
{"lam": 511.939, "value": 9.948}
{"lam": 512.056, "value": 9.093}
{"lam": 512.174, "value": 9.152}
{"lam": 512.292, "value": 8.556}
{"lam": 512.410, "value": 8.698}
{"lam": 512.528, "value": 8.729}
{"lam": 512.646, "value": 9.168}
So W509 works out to 9.338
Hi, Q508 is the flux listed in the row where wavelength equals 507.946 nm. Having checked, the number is 8.922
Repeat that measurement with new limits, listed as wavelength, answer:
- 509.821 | 9.089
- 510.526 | 8.733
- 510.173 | 8.49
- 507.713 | 9.079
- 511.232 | 9.356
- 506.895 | 9.089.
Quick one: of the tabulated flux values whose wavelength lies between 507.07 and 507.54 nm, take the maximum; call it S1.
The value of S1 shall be 9.301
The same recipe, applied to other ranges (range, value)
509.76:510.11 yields 9.089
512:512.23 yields 9.152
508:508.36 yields 9.085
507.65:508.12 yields 9.548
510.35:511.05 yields 9.193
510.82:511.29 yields 9.356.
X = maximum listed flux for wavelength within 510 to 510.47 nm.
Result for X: 9.633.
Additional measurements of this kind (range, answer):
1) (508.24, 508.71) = 9.507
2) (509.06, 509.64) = 9.199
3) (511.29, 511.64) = 9.417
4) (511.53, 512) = 9.948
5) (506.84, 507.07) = 9.132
